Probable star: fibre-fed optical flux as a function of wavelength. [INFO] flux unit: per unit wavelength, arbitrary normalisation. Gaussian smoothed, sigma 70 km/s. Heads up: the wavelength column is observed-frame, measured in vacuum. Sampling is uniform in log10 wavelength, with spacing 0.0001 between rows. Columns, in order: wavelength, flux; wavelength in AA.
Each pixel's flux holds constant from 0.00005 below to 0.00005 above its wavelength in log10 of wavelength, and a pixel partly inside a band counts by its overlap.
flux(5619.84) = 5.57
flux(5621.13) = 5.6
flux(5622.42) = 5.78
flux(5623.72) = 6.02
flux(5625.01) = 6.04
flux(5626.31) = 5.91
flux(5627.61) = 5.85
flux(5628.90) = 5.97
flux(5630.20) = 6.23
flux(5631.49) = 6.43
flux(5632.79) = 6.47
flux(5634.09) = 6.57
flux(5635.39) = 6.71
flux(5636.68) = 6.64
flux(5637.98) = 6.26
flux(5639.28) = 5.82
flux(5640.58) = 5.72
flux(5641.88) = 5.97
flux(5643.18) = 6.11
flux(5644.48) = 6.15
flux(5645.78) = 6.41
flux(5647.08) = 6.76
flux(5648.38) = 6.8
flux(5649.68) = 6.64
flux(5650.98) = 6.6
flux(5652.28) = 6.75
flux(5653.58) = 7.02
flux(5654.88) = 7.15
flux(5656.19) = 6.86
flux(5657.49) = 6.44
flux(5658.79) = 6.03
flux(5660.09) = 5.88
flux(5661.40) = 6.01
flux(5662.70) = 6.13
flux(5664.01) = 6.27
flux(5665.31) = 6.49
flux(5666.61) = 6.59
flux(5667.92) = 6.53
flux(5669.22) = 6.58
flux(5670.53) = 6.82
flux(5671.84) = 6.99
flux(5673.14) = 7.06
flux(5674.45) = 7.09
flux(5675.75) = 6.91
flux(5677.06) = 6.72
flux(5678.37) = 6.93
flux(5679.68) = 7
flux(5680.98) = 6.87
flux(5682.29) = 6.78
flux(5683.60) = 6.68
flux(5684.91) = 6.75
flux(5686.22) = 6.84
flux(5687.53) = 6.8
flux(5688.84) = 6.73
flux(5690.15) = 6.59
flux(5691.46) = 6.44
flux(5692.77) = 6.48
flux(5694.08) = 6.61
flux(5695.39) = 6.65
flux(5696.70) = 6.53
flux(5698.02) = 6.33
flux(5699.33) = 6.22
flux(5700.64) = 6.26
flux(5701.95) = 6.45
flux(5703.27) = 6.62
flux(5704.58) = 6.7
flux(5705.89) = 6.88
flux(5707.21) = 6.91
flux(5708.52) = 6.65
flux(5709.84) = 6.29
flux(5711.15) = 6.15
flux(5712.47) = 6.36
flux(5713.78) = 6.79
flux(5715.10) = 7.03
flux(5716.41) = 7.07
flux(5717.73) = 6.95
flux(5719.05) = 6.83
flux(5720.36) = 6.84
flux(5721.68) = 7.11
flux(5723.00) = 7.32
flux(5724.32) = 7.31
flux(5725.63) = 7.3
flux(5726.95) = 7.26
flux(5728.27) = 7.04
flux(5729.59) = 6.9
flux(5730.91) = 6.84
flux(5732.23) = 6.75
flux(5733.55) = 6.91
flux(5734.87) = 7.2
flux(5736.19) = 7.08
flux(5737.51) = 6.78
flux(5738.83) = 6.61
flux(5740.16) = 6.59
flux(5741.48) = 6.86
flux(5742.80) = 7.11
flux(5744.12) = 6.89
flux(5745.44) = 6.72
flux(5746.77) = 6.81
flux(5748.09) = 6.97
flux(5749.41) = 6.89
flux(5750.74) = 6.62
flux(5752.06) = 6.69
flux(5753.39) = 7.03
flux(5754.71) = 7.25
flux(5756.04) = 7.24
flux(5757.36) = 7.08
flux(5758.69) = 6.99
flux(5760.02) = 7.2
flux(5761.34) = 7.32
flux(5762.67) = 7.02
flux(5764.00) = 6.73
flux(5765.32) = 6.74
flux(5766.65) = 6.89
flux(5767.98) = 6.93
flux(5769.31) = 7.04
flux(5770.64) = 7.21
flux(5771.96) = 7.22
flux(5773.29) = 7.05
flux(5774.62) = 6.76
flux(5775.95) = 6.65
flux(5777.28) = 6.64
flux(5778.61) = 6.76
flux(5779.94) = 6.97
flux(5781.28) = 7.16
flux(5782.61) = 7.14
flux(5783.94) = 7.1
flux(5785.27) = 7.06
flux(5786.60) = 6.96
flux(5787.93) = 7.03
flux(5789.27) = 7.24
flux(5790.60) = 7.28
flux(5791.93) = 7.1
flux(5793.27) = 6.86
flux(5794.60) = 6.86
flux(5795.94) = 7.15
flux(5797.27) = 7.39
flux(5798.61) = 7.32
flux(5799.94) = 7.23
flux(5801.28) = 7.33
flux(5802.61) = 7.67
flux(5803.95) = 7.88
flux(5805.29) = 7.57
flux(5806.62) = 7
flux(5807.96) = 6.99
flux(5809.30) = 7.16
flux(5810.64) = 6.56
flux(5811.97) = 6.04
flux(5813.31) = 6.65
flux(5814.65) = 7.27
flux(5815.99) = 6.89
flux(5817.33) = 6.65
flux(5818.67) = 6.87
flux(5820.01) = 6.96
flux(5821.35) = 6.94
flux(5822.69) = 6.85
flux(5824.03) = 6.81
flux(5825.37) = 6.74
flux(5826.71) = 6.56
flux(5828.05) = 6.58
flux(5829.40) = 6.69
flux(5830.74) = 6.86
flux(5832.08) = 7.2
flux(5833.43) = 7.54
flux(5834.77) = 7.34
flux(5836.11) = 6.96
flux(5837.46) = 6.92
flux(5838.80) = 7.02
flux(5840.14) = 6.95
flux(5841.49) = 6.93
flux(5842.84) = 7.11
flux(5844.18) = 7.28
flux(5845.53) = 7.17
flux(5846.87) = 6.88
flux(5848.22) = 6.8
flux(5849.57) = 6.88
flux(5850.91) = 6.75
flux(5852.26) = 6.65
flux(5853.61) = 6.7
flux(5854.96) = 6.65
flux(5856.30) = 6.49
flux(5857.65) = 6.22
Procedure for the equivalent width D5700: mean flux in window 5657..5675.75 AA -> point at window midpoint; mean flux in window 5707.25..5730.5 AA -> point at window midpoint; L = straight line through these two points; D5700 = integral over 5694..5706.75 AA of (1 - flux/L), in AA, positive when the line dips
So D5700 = 0.44 AA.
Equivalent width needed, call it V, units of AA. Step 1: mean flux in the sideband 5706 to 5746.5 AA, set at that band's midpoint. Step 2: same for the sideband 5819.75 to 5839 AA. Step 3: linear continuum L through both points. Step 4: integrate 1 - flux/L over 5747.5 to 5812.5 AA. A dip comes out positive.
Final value -1.29 AA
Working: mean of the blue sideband 6.88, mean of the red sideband 6.93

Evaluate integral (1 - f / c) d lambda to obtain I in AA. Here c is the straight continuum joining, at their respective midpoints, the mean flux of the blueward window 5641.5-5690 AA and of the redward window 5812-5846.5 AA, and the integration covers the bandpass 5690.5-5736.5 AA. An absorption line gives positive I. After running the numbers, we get -0.4 AA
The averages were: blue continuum 6.63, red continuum 6.93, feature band 6.77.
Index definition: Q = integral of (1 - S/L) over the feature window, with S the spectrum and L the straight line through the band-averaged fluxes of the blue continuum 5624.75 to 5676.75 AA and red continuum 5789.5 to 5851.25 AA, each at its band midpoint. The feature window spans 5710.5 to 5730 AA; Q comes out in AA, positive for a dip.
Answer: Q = -0.8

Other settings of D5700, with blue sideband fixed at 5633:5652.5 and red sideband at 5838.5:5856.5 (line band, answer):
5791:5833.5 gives -1.3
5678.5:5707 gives -0.6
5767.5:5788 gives -0.8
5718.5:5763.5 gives -2.4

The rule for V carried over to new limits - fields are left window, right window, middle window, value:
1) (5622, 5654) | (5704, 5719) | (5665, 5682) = -0.8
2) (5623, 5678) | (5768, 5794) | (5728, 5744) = -0.2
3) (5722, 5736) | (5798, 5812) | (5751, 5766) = 0.2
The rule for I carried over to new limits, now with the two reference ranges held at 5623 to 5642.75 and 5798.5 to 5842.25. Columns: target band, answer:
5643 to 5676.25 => -1.6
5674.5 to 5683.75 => -0.7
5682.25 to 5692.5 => -0.4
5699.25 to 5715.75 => -0.2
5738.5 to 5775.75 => -1.3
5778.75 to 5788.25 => -0.3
